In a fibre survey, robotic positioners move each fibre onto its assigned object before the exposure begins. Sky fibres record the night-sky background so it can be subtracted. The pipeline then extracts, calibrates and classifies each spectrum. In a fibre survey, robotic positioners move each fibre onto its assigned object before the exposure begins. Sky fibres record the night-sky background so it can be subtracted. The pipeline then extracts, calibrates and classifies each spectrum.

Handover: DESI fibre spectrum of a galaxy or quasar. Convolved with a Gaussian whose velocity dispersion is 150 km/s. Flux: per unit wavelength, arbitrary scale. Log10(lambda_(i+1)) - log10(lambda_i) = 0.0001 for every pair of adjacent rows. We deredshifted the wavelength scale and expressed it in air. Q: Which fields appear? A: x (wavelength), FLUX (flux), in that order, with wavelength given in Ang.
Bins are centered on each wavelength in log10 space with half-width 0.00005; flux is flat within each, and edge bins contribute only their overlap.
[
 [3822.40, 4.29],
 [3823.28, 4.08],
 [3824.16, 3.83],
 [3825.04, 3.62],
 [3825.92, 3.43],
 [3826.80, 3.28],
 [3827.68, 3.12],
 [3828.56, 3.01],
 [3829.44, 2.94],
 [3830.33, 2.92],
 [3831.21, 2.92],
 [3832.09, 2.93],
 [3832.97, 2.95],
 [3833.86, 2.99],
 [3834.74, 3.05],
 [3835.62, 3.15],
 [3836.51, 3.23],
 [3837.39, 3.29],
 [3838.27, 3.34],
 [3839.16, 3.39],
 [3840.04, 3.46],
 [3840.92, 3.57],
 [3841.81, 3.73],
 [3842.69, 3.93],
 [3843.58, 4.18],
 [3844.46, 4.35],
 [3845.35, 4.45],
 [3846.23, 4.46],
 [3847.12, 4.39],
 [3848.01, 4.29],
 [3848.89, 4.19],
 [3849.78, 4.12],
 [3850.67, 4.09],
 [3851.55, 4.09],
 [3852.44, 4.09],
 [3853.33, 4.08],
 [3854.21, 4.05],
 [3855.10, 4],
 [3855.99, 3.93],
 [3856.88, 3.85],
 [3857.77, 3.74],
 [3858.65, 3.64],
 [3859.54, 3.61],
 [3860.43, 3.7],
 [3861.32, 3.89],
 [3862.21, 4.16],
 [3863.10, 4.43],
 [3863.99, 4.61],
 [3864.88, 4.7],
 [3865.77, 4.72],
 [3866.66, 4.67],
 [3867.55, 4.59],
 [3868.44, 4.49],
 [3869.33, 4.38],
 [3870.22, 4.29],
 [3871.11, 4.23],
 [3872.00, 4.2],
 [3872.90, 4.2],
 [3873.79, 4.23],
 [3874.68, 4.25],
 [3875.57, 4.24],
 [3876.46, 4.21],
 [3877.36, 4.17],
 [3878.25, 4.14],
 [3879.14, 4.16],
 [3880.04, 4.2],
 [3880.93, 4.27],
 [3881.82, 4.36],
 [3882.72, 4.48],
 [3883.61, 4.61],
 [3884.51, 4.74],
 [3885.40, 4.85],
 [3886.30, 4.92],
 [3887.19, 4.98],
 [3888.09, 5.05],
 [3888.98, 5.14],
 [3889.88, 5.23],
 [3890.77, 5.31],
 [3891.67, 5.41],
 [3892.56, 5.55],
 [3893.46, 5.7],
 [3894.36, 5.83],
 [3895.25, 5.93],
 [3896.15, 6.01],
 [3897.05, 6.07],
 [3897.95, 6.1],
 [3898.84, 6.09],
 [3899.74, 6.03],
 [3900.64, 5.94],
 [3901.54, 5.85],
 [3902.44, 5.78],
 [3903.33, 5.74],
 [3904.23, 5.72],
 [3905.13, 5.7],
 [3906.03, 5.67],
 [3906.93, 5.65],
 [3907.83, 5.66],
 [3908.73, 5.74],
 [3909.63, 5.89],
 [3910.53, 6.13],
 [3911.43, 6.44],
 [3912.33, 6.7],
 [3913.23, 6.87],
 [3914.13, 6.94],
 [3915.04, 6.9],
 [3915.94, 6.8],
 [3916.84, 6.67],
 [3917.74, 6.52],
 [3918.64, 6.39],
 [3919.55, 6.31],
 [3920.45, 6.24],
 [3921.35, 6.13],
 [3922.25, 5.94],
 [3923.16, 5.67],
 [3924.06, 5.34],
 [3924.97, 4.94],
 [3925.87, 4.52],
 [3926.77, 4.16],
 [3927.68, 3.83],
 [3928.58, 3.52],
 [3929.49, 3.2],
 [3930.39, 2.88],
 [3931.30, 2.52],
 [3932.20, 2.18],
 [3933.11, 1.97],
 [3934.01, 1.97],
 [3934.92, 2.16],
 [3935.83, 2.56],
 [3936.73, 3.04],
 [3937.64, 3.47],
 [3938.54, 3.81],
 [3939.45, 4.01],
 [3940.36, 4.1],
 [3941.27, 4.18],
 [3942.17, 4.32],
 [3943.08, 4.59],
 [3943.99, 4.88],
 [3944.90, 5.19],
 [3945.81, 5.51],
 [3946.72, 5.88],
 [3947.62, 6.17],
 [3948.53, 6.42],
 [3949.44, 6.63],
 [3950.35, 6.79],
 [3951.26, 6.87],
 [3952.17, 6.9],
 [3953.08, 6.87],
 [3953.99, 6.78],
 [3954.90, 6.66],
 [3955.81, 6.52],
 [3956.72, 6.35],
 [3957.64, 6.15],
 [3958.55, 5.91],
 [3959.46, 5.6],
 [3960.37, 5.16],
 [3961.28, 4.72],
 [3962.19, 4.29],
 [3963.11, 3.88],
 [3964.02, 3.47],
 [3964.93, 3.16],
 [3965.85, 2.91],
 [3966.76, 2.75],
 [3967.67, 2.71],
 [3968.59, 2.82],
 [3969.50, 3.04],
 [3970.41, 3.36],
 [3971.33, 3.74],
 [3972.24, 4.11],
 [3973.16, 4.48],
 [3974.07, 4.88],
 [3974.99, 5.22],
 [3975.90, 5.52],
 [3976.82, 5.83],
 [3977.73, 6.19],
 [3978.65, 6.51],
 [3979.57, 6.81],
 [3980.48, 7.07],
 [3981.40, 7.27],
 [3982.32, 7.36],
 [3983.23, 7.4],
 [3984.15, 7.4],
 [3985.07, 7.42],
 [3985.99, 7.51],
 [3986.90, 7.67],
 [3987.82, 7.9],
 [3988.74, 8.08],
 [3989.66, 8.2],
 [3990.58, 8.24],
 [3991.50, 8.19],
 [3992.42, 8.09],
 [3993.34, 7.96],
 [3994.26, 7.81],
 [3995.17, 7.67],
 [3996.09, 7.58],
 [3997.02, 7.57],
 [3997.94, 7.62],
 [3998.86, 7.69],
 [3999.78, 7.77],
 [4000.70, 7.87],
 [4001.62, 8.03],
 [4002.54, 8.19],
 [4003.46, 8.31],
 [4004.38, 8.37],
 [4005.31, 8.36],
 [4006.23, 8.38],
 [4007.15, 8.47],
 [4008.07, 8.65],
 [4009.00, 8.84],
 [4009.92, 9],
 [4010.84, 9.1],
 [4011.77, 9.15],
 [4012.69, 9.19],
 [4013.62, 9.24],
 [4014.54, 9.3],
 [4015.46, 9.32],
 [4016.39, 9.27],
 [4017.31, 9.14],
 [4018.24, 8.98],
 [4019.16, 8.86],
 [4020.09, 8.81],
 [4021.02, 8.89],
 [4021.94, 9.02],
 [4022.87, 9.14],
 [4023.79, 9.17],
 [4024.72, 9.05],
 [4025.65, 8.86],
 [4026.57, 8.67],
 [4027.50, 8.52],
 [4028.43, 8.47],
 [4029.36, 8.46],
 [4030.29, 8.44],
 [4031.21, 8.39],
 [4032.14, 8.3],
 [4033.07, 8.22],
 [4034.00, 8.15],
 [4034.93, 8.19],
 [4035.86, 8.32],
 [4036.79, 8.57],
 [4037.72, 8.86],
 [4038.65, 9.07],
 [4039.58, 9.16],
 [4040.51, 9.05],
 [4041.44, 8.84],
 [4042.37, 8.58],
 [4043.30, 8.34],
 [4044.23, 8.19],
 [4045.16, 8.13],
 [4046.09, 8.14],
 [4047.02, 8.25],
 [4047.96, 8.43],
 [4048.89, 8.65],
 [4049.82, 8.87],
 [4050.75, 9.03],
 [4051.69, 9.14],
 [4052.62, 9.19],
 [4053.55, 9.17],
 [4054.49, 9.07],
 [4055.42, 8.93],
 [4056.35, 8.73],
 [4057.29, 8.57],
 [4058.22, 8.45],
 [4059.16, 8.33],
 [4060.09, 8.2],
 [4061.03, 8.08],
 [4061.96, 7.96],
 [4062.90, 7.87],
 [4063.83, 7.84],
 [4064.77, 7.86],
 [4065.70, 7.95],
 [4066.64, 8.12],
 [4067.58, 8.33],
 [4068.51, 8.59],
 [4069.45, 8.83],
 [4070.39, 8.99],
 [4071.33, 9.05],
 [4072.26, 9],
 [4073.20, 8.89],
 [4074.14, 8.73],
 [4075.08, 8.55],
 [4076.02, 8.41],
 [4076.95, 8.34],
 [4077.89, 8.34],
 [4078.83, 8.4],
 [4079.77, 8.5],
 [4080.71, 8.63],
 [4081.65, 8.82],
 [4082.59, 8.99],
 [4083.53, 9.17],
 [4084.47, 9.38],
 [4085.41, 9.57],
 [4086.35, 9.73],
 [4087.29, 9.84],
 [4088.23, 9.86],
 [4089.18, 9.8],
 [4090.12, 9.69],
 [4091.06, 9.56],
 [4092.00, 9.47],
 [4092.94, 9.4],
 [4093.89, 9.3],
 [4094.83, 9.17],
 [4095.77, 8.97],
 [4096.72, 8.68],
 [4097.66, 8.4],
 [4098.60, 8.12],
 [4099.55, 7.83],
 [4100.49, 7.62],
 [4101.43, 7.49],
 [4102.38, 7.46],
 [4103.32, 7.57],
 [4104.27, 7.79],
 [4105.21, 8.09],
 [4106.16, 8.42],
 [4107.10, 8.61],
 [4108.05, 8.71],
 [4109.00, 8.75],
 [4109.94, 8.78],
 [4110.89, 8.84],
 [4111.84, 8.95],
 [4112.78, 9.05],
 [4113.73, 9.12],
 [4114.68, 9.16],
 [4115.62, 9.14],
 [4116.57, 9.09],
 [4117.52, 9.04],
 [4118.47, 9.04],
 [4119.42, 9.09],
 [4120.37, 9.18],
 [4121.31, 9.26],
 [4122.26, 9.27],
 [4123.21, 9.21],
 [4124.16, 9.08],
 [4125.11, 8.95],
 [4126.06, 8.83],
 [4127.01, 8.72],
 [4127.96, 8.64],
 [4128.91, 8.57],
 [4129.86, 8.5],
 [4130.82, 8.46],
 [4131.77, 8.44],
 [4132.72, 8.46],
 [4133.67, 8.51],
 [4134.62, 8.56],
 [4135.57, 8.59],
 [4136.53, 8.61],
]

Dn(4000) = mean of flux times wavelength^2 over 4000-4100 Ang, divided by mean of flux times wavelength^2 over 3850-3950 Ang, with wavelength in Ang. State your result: 1.95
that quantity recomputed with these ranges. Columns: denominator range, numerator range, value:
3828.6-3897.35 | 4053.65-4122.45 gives 2.30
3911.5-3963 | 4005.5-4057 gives 1.79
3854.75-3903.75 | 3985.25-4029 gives 1.90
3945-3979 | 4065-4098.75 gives 1.84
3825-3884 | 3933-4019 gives 1.72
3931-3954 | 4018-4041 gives 1.98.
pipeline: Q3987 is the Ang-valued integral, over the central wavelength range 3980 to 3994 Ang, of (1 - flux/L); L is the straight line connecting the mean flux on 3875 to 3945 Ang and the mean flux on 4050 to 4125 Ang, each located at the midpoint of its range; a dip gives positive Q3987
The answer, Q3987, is -2.3 Ang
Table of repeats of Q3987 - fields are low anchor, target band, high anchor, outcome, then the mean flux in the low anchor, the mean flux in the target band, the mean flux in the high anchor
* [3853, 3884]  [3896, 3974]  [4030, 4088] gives 8.4 Ang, 4.21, 5.04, 8.63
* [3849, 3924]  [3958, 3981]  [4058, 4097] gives 7.3 Ang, 5.1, 4.58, 8.8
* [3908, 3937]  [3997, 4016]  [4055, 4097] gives -4.0 Ang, 4.92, 8.52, 8.8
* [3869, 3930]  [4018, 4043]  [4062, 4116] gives -3.4 Ang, 5.31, 8.7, 8.7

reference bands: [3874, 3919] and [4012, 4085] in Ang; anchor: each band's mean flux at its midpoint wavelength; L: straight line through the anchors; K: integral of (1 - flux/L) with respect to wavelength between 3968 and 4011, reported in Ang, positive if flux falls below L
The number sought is 2.4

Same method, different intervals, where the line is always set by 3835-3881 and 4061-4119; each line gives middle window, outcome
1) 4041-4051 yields -0.83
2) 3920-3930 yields 1.01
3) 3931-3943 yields 5.32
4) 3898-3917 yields -4.01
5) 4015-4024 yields -2.17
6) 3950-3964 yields 0.36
